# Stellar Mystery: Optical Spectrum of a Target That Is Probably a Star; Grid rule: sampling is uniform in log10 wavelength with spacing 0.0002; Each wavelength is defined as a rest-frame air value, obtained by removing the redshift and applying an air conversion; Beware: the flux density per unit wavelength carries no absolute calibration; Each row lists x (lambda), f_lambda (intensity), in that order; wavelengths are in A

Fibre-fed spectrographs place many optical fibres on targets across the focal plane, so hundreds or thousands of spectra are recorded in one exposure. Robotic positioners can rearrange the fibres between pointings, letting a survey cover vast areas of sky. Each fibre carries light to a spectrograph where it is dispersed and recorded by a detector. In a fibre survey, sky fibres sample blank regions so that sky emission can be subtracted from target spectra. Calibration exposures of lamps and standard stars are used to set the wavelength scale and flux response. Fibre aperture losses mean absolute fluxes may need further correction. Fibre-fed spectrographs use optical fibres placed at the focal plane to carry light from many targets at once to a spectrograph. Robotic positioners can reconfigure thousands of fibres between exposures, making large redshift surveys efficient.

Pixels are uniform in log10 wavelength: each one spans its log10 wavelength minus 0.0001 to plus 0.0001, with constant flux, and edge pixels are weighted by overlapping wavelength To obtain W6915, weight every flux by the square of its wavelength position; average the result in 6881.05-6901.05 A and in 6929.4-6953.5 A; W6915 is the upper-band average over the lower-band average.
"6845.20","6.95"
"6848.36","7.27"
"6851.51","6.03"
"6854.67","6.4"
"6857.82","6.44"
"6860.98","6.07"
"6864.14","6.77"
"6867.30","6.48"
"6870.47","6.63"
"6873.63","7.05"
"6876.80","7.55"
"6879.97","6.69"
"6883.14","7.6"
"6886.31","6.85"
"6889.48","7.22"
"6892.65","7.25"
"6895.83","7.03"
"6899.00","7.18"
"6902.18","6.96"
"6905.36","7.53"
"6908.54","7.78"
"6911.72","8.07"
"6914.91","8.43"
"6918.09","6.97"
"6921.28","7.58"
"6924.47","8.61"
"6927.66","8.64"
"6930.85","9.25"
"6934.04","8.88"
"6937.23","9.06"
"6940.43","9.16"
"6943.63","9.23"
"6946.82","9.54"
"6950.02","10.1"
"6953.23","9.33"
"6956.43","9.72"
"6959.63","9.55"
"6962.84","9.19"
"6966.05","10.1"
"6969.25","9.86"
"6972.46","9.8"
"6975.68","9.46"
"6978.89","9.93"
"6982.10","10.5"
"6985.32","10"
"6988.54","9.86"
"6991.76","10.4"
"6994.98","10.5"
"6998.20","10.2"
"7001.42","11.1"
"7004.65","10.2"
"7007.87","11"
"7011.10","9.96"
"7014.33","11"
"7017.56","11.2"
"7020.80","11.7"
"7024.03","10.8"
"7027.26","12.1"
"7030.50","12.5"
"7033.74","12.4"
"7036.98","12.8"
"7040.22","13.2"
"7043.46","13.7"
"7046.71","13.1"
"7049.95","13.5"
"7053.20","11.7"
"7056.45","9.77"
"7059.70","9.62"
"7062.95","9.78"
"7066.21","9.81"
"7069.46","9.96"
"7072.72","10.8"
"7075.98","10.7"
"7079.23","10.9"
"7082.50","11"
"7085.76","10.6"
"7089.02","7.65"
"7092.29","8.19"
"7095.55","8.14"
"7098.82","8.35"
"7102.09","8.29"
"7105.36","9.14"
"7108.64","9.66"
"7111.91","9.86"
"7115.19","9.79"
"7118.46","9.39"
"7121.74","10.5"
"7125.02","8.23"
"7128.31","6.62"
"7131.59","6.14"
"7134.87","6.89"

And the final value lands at 1.32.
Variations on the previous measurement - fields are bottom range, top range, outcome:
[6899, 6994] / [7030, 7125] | 1.19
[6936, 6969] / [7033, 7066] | 1.28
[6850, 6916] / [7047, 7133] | 1.45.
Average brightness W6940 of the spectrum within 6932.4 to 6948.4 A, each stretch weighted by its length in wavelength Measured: 9.18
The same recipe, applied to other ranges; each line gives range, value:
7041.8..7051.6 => 13.4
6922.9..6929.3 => 8.63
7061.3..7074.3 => 10.1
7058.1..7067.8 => 9.73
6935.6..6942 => 9.11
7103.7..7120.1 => 9.57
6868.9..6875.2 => 6.85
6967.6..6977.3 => 9.71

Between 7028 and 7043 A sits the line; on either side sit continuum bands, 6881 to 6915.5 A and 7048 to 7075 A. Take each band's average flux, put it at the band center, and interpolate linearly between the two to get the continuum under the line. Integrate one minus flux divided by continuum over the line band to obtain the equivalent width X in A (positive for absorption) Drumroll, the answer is -3.9 A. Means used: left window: 7.41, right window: 10.6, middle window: 12.8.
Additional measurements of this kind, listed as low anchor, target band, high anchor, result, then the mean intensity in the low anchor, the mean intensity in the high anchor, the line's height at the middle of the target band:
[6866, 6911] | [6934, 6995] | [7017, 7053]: 1.1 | 7.15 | 12.5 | 9.91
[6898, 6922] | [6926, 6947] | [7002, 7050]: -1.3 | 7.57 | 11.9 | 8.55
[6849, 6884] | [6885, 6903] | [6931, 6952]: 1.3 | 6.7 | 9.32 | 7.66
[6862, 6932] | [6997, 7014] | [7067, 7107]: -3.8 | 7.44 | 9.48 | 8.61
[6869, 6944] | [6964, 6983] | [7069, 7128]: -3.5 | 7.78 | 9.43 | 8.36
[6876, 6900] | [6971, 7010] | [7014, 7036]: 1.3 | 7.16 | 11.7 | 10.6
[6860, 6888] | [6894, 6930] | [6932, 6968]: 1.9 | 6.87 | 9.45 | 8.16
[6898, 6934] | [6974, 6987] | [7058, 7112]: -2.1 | 7.96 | 9.55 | 8.57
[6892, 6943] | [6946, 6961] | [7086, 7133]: -2.7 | 8.06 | 8.64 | 8.17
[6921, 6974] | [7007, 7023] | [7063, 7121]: -2.6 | 9.31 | 9.56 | 9.43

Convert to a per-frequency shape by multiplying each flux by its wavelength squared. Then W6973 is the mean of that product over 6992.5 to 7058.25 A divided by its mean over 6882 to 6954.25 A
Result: 1.5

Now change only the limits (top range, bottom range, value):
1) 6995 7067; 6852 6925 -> 1.66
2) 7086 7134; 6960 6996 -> 0.90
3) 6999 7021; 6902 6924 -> 1.44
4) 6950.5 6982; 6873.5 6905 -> 1.39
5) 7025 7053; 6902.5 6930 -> 1.67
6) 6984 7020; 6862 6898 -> 1.56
